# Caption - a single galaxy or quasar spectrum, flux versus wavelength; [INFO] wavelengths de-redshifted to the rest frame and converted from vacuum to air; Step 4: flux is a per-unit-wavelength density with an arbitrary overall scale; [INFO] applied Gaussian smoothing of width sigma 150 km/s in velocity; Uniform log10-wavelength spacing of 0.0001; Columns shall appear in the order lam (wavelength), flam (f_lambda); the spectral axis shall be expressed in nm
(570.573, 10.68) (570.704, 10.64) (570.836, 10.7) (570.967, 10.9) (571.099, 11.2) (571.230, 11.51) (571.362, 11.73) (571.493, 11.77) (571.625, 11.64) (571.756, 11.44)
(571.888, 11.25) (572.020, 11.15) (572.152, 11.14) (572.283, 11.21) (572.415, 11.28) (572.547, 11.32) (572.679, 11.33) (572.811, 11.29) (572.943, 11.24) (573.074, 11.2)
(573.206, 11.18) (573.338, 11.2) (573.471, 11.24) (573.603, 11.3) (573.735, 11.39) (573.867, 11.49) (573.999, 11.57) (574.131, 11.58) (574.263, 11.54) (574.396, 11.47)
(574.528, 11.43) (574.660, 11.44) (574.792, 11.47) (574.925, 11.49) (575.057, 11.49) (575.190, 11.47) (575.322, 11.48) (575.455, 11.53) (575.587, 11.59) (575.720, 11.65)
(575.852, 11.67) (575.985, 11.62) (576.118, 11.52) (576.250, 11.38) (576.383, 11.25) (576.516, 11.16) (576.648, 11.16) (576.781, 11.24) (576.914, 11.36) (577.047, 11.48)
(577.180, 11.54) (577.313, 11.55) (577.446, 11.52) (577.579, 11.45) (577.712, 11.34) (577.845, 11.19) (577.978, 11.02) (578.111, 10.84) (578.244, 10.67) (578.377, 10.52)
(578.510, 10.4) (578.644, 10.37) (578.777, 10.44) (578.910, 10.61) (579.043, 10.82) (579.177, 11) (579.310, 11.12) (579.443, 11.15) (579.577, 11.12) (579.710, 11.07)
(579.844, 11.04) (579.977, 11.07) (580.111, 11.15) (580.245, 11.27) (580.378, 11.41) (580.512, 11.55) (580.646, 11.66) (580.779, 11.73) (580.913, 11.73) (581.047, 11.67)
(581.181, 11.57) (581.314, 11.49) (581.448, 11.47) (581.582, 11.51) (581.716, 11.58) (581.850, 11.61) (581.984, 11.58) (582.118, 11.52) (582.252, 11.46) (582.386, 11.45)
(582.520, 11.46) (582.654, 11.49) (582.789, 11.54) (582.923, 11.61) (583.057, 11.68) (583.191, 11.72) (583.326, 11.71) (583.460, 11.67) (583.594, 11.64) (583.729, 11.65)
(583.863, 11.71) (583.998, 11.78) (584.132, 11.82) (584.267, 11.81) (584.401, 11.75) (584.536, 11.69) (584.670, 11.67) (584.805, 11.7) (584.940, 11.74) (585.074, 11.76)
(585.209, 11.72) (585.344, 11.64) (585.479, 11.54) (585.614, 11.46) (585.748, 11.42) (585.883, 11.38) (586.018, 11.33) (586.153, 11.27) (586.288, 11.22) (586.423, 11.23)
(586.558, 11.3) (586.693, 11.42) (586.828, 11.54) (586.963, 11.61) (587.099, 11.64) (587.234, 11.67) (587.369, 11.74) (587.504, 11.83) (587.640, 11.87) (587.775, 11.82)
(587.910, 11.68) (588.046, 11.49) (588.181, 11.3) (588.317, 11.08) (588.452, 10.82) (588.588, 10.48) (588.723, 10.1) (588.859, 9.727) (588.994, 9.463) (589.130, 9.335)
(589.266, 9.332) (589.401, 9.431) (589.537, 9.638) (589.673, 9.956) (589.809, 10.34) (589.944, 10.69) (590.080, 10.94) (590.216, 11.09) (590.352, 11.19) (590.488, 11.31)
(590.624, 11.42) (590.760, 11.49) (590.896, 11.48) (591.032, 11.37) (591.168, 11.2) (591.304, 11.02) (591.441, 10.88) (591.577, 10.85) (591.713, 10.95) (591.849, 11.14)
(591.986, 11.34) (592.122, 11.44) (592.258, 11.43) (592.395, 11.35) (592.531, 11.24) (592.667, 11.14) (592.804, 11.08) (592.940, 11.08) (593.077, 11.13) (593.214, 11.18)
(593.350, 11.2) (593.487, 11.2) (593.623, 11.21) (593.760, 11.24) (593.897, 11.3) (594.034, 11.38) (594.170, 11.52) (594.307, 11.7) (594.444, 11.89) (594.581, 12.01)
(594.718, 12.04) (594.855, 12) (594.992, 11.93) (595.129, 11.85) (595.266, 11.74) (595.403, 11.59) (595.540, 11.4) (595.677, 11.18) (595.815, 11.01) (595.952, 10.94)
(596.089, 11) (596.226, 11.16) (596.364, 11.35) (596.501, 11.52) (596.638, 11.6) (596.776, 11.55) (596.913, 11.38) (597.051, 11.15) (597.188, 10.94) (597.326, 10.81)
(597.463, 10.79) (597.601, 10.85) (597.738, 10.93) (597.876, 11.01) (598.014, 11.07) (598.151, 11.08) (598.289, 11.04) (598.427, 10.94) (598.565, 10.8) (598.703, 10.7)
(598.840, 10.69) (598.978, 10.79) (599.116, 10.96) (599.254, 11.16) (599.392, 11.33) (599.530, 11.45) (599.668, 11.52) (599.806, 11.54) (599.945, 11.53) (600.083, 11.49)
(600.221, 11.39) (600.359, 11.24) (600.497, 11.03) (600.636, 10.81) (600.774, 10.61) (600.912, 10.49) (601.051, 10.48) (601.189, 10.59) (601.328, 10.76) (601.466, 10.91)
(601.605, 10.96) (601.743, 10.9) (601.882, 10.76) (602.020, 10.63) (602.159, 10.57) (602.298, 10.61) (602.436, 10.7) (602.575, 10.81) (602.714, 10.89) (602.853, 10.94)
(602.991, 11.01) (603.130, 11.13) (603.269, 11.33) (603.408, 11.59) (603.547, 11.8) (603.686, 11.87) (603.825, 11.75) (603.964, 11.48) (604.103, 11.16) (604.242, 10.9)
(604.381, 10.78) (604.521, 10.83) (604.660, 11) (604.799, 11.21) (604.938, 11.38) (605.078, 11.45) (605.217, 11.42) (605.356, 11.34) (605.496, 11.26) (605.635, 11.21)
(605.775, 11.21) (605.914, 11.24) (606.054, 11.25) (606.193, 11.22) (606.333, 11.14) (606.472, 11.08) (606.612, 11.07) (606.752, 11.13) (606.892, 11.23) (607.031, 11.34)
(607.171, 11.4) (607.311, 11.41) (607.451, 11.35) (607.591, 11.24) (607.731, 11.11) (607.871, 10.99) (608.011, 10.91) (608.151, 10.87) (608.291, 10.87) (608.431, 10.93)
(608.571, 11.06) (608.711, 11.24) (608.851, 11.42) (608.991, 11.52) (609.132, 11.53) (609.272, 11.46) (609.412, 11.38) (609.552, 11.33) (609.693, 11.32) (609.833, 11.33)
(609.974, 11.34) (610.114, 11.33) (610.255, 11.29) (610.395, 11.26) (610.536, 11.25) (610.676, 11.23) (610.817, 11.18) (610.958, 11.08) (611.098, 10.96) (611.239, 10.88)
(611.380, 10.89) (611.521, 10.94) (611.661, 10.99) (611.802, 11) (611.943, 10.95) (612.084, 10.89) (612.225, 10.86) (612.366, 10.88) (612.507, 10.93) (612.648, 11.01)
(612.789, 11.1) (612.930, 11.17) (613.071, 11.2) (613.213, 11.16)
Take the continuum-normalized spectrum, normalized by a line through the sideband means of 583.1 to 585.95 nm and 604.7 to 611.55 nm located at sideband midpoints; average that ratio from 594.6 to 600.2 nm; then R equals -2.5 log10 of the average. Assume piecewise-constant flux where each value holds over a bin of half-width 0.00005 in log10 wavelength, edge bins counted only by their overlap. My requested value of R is 0.02 mag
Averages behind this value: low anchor 11.7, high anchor 11.2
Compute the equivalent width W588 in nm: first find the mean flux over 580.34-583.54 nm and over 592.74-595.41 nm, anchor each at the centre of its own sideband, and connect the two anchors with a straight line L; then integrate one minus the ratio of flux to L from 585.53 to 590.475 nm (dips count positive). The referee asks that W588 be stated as 0.26 nm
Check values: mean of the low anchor 11.6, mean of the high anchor 11.5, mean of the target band 10.9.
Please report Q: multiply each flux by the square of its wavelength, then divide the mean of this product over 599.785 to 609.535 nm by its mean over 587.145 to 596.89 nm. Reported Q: 1.04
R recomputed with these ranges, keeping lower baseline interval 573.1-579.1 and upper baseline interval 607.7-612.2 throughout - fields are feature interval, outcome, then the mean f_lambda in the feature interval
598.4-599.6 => 0.020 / 11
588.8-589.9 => 0.160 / 9.68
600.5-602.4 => 0.046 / 10.7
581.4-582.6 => -0.026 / 11.5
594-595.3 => -0.059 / 11.8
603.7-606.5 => -0.007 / 11.2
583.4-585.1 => -0.046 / 11.7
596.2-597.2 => -0.016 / 11.4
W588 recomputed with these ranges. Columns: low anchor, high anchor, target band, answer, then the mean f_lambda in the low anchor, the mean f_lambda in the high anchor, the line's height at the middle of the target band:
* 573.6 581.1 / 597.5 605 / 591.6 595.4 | -0.106 nm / 11.3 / 11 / 11.1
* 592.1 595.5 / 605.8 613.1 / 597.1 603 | 0.211 nm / 11.5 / 11.2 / 11.3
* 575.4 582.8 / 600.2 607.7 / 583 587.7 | -0.154 nm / 11.3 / 11.1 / 11.2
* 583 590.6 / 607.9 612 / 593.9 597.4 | -0.085 nm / 11.2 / 11.2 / 11.2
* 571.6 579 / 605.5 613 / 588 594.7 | 0.157 nm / 11.3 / 11.2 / 11.2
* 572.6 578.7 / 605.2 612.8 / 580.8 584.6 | -0.115 nm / 11.3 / 11.2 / 11.3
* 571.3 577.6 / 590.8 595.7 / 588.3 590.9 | 0.219 nm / 11.4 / 11.4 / 11.4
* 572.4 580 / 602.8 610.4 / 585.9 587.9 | -0.051 nm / 11.2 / 11.2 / 11.2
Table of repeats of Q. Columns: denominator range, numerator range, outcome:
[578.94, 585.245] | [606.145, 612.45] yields 1.06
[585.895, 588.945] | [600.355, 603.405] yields 1.01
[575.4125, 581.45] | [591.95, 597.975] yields 1.07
